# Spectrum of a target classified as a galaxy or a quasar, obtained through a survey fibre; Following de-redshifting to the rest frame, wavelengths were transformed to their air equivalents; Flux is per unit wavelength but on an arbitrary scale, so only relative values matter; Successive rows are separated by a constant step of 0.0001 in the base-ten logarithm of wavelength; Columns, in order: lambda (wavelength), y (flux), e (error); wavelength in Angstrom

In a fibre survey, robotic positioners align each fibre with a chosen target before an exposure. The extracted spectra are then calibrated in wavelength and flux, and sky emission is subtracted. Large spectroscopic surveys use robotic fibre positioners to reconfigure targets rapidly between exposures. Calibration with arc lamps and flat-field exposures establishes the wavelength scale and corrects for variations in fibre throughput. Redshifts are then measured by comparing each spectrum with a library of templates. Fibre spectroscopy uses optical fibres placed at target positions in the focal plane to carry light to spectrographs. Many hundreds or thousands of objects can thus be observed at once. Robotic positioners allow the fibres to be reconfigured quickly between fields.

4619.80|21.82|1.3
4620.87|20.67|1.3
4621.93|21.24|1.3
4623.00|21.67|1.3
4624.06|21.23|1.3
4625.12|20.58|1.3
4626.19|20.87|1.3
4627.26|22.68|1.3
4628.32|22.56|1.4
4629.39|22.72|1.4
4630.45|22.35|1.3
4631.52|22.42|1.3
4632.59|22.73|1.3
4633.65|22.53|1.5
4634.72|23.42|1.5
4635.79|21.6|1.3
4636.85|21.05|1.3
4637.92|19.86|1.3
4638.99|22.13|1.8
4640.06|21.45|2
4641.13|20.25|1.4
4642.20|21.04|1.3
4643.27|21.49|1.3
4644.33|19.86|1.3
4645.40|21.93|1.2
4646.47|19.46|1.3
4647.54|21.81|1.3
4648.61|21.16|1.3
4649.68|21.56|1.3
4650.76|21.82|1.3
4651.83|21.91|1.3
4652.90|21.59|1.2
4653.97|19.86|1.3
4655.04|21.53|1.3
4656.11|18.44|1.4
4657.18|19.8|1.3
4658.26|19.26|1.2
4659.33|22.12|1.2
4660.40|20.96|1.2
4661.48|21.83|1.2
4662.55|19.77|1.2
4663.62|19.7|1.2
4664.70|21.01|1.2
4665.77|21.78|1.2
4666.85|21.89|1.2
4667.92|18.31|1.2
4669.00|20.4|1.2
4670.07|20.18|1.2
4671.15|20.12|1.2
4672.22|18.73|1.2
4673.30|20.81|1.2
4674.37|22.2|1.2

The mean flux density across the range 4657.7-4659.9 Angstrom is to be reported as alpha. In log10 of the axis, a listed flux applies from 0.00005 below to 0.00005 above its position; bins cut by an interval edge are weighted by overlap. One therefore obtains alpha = 20.7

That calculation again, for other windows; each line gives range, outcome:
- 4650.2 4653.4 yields 21.7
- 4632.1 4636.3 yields 22.6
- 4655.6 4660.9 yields 20.1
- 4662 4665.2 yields 20.2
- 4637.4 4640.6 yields 21.1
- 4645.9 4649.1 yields 20.8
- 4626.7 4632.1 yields 22.5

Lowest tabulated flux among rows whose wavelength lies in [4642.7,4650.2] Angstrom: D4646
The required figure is 19.46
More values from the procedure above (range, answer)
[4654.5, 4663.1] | 18.44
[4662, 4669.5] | 18.31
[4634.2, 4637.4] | 21.05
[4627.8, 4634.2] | 22.35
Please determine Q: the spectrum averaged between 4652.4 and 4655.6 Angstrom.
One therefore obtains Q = 21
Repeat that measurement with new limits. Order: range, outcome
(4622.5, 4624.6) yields 21.5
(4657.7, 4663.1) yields 20.8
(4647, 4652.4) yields 21.6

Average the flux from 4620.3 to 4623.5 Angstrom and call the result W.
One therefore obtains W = 21.1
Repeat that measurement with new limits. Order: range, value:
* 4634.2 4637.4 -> 22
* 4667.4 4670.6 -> 19.6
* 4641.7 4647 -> 20.8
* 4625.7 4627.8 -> 21.8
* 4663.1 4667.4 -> 21.1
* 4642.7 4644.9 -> 20.8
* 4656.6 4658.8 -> 19.5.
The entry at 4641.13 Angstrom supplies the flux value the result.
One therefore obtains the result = 20.25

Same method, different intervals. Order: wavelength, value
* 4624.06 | 21.23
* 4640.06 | 21.45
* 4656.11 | 18.44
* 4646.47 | 19.46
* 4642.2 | 21.04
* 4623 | 21.67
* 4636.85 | 21.05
